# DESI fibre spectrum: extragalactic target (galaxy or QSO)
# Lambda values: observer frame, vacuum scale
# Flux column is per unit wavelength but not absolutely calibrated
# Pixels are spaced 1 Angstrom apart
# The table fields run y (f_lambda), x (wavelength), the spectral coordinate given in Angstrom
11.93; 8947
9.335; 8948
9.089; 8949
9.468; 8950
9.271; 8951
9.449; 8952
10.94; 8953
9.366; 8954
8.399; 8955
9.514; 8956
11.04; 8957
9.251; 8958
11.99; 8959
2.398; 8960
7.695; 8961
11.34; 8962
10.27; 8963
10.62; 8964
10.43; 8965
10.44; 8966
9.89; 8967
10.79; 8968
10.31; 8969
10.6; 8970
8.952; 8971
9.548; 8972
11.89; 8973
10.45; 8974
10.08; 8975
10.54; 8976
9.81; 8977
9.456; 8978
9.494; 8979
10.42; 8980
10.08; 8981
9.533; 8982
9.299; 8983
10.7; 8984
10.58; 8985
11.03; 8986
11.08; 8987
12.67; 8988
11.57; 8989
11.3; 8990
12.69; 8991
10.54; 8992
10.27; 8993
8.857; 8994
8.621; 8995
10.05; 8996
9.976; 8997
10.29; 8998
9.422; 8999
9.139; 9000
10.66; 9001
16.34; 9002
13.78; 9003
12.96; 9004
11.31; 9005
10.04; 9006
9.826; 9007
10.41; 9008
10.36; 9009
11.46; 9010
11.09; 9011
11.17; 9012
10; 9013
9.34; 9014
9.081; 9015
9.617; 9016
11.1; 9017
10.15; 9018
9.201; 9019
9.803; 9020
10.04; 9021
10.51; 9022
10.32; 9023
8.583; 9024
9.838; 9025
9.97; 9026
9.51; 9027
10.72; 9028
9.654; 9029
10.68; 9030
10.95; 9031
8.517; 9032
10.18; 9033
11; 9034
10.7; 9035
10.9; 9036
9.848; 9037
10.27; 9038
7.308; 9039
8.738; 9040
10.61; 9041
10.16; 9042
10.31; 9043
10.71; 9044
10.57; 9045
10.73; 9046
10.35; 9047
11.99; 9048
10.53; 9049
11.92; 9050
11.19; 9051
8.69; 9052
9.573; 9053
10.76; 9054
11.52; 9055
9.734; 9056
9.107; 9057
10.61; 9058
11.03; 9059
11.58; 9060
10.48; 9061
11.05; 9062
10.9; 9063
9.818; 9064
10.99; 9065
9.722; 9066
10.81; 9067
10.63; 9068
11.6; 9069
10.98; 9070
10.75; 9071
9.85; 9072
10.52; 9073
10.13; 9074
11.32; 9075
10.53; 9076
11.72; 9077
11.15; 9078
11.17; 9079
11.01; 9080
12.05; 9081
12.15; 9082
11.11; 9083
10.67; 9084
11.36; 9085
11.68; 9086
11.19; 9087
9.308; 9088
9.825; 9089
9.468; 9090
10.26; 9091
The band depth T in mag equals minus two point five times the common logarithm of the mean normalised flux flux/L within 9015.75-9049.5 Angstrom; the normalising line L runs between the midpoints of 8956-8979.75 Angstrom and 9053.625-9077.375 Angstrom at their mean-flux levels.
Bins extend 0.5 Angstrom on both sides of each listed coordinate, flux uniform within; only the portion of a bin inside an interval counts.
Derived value 0.030 mag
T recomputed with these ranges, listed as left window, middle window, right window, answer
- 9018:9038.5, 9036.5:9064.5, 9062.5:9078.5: 0.005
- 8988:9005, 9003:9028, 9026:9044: 0.026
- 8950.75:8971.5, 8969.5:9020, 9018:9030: -0.080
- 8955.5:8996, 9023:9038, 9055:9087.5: 0.050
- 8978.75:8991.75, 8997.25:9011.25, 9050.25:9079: -0.042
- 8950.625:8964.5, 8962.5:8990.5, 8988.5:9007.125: -0.031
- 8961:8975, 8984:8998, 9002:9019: -0.009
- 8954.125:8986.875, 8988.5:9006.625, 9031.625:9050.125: -0.097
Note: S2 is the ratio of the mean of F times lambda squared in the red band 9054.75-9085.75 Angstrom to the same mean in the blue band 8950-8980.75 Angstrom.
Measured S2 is 1.1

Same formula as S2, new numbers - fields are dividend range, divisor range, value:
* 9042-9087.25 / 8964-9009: 1.04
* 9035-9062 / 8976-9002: 1.01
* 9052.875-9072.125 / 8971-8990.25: 1.03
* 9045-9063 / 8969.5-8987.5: 1.06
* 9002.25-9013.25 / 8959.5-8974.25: 1.17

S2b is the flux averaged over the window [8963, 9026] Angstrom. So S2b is 10.5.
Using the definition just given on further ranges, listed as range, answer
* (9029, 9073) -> 10.4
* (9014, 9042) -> 9.91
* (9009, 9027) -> 10.1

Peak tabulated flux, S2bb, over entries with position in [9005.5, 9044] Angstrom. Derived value 11.46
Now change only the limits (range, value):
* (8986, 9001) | 12.69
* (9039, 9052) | 11.99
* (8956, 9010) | 16.34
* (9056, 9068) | 11.58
